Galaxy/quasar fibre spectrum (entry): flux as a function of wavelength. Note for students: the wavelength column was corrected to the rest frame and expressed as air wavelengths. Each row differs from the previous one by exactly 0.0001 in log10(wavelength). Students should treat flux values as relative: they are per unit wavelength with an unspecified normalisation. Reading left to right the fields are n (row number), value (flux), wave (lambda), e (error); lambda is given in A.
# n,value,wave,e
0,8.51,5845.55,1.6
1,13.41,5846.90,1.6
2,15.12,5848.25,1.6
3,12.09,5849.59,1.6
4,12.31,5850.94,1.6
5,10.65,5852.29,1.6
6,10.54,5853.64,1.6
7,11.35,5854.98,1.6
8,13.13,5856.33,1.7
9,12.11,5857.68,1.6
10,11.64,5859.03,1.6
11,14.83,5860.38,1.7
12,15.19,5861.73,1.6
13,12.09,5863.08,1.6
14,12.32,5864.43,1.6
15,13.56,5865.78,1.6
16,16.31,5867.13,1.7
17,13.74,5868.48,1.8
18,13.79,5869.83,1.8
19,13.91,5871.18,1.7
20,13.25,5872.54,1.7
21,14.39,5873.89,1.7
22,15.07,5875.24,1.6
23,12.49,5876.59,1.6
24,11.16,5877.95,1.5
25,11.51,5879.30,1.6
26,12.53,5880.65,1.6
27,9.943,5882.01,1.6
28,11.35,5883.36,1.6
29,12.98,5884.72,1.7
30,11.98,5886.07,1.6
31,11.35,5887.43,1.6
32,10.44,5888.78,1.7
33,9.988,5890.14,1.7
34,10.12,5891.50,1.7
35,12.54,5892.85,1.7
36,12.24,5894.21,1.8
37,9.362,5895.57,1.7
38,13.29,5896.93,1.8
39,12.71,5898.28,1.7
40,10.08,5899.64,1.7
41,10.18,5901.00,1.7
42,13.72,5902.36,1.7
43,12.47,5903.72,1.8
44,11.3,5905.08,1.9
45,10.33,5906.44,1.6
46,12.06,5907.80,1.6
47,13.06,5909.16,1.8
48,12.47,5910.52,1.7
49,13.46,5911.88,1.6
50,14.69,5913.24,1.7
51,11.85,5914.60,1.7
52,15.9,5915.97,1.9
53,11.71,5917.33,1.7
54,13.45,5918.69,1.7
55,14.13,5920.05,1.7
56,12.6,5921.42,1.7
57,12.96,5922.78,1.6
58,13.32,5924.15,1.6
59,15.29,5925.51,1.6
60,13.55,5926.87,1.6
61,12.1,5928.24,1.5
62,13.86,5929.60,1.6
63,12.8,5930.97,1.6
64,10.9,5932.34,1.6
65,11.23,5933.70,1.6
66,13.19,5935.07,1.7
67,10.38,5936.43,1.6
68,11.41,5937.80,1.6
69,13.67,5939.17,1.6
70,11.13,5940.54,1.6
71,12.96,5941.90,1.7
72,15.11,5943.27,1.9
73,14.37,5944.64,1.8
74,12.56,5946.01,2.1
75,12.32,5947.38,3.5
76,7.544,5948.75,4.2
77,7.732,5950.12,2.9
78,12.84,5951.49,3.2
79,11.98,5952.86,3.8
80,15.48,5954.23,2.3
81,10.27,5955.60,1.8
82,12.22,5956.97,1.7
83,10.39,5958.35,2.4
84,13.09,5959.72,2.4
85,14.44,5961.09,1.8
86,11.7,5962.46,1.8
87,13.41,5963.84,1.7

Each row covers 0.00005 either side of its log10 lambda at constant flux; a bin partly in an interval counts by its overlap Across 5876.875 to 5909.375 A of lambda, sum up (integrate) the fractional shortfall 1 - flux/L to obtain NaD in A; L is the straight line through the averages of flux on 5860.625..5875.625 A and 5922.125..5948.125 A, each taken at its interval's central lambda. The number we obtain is 4.8 A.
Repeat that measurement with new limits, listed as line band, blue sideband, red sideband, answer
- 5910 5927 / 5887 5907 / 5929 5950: -2.57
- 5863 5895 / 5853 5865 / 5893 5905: -0.70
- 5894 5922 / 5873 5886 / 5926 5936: 0.06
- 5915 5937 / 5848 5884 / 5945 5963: -1.54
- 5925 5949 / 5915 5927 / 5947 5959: -0.29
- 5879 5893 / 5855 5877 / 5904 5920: 2.06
